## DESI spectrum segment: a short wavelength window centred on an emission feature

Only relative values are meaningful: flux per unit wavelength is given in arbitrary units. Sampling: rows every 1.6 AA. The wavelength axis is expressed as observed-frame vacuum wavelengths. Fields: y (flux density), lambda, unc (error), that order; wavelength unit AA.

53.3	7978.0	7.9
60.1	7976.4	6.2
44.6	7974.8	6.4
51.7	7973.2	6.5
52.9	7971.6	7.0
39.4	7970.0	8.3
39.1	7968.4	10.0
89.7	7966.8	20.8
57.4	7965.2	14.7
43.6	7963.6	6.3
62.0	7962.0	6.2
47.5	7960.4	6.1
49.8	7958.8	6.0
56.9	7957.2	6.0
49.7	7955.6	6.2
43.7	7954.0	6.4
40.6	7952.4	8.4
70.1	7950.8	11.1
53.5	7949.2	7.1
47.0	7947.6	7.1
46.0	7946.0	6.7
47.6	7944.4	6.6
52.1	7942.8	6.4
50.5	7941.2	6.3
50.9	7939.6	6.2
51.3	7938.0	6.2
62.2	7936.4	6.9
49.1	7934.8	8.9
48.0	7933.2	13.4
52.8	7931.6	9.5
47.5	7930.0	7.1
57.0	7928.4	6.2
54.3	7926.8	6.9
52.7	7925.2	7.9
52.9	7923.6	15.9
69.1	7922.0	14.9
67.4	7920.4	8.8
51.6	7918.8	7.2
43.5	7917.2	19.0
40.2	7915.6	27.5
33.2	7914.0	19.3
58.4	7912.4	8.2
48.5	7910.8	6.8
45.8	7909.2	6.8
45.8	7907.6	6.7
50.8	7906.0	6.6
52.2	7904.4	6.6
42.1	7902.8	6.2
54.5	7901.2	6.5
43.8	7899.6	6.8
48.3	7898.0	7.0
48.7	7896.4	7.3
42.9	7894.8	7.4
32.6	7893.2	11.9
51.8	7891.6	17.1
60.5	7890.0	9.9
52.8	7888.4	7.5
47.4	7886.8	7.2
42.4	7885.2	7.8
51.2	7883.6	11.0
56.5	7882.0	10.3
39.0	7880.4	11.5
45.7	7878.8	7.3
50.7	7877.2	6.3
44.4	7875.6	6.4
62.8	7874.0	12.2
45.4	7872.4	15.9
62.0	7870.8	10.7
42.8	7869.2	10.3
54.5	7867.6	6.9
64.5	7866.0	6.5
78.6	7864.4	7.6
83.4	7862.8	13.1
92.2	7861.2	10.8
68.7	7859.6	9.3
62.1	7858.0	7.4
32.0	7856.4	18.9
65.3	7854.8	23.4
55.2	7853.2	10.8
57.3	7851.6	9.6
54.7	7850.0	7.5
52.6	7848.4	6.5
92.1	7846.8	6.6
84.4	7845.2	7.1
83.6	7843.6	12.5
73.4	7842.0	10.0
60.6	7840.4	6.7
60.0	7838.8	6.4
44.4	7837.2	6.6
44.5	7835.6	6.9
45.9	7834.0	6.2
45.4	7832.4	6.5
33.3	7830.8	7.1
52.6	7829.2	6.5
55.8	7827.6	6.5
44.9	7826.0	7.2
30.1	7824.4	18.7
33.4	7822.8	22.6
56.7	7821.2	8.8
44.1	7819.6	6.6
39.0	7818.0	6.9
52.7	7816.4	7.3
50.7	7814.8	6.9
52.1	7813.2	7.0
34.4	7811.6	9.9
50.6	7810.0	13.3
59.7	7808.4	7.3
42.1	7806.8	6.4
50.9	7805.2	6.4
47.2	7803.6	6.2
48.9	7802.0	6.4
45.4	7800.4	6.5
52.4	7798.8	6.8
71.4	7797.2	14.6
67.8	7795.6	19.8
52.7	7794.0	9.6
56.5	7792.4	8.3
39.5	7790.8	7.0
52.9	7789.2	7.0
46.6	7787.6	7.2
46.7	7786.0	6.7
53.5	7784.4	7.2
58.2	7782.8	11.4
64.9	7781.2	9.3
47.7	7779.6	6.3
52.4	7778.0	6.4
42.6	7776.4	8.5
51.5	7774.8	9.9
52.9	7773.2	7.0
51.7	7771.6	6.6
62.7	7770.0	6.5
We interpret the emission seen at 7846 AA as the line [S II] 6716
